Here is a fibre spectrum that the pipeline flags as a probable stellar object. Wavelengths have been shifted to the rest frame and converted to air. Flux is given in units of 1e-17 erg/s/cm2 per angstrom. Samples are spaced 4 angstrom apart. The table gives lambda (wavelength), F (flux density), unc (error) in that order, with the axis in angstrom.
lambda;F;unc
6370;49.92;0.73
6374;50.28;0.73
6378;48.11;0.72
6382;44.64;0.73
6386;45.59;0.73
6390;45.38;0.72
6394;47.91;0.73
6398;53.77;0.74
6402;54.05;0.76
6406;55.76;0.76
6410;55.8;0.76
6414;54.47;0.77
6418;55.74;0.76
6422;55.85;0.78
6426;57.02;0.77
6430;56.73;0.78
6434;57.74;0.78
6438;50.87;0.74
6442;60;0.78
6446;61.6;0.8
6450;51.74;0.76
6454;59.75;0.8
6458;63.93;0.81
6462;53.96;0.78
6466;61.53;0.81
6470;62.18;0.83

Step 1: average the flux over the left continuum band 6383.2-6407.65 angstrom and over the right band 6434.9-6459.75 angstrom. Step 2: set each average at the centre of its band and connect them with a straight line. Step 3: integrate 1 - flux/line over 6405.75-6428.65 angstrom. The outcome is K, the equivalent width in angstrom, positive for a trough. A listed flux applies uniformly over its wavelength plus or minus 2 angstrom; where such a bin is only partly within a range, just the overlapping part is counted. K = -1.0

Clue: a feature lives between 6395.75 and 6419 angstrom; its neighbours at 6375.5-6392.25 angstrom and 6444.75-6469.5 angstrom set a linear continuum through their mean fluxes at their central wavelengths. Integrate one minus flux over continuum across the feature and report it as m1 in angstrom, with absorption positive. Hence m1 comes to -2.1 angstrom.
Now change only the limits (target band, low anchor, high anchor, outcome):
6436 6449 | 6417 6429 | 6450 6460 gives 0.32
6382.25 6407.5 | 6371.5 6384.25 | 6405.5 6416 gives 0.88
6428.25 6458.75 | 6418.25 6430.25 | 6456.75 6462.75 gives 0.24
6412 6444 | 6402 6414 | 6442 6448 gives 1.28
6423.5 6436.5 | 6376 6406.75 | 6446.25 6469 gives -0.53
